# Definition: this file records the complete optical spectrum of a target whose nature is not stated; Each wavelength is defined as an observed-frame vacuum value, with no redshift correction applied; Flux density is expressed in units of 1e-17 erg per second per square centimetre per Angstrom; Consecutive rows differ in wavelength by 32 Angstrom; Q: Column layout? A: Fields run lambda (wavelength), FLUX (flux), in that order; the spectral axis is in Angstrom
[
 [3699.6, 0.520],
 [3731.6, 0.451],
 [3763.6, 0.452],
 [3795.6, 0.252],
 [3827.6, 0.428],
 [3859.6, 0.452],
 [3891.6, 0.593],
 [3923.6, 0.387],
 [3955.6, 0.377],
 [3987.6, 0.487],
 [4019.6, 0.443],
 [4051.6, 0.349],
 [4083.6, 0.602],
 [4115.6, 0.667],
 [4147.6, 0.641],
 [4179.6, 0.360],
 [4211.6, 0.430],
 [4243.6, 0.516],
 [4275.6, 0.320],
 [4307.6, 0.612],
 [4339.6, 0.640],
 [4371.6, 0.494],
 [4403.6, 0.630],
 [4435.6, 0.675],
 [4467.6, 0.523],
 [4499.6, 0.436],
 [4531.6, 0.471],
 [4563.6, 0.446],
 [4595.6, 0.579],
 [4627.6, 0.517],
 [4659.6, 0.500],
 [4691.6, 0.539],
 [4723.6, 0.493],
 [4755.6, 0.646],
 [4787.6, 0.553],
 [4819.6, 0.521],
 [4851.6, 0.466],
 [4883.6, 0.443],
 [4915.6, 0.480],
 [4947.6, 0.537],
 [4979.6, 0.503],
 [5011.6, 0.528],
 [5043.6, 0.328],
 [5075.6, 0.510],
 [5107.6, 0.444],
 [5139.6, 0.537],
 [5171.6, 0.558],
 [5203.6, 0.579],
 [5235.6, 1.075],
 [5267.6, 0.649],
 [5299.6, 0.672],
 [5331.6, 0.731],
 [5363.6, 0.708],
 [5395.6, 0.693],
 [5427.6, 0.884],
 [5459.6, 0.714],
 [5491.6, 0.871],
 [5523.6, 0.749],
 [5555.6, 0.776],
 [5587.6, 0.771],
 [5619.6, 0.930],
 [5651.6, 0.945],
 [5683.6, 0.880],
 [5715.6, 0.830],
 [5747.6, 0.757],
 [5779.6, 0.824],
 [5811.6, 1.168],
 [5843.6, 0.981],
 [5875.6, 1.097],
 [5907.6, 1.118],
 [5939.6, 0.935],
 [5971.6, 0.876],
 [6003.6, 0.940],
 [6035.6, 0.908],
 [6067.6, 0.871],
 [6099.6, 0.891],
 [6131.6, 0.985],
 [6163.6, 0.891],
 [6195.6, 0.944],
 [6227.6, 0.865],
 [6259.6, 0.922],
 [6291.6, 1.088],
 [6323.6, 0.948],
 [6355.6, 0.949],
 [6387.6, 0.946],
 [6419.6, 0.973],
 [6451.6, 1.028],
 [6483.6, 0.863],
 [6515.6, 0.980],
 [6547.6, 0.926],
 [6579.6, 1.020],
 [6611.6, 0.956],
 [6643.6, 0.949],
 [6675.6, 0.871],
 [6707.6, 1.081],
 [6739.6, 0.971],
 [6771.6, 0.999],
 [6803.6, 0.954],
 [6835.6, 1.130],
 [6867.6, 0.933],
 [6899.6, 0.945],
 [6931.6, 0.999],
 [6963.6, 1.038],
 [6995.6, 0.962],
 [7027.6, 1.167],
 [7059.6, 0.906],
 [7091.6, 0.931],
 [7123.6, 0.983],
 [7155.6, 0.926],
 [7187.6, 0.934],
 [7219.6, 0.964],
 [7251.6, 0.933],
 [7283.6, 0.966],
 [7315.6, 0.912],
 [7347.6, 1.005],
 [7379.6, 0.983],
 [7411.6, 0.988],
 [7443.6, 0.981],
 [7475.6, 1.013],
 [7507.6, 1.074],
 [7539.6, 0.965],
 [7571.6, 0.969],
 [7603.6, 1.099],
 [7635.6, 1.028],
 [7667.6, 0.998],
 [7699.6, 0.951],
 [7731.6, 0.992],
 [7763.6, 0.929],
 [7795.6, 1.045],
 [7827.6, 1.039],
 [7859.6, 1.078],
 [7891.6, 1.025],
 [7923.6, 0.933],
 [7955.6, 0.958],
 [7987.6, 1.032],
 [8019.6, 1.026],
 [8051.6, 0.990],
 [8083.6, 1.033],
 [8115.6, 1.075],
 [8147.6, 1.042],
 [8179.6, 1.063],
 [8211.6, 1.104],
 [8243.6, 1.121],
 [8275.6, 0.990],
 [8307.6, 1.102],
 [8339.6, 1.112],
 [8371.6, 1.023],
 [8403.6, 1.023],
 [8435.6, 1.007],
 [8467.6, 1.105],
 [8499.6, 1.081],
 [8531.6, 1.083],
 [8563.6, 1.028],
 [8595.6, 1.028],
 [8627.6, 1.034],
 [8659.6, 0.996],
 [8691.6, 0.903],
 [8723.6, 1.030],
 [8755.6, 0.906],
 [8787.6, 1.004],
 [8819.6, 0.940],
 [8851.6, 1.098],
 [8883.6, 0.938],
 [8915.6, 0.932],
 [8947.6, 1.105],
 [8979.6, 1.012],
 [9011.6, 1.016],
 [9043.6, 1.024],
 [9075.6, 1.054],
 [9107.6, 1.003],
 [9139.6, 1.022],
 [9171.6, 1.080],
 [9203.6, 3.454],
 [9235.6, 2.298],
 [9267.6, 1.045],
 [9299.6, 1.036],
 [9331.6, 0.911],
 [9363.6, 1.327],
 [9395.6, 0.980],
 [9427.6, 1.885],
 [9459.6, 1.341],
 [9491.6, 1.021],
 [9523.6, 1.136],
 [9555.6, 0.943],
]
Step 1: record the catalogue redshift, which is 0.403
